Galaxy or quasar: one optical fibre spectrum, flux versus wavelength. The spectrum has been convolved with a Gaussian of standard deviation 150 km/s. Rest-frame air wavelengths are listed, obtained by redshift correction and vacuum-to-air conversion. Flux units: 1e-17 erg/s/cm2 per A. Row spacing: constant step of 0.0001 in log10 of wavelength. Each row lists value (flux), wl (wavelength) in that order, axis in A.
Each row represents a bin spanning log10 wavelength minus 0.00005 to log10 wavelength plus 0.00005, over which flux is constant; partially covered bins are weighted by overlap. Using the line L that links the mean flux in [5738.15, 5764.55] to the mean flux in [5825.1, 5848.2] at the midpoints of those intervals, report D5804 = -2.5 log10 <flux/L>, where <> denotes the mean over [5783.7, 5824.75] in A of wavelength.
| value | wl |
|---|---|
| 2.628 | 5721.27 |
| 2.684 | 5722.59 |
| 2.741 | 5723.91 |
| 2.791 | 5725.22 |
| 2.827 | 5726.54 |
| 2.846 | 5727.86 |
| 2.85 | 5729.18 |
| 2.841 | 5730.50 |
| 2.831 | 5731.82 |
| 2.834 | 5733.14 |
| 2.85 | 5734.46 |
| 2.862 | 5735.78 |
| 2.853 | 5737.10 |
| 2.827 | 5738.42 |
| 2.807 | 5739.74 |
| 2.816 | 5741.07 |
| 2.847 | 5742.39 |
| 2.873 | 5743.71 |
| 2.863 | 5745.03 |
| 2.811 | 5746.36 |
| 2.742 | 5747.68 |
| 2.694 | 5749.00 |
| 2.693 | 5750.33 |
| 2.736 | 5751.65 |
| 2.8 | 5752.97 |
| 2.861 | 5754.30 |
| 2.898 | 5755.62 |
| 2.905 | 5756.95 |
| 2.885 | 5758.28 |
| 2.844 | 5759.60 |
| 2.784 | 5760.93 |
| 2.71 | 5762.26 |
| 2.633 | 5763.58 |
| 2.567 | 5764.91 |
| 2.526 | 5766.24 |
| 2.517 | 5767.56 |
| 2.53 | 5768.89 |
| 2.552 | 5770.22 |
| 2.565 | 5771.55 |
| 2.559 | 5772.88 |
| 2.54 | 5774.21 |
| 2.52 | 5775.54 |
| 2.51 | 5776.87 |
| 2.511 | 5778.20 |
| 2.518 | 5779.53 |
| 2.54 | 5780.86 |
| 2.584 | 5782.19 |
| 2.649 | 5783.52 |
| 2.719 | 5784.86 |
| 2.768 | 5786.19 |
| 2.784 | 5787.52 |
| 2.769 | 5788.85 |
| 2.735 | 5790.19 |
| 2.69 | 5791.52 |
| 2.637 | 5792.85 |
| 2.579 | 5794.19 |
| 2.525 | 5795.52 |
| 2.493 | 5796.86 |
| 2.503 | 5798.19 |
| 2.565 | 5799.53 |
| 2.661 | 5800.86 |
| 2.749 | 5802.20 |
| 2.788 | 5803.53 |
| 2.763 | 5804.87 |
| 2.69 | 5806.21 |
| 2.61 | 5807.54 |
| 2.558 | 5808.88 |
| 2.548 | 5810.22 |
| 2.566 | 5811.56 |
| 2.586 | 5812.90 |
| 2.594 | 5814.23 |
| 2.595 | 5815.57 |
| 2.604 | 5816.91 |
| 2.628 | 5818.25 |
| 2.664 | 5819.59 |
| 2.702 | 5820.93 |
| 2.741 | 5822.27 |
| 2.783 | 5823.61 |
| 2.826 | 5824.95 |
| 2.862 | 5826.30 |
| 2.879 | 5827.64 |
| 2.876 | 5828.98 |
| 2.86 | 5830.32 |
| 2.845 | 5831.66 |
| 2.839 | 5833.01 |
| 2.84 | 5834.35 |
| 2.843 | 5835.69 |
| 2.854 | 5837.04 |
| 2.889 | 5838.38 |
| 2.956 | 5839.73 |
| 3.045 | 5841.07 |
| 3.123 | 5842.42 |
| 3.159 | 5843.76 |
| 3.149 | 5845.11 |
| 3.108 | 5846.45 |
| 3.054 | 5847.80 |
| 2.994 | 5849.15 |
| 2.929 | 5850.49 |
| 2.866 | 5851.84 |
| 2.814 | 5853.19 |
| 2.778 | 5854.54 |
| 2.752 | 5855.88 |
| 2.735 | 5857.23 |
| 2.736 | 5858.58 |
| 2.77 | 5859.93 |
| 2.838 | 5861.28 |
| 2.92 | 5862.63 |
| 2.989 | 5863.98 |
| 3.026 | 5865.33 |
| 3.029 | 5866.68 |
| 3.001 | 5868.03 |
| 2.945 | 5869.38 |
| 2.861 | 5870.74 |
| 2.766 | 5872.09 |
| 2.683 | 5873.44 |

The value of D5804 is 0.092 mag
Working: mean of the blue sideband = 2.8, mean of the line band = 2.66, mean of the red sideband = 2.95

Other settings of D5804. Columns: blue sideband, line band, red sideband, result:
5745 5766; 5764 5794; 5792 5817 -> 0.036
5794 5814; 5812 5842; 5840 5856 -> 0.009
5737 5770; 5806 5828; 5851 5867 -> 0.057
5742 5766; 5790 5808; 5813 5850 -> 0.074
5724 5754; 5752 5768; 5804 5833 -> 0.015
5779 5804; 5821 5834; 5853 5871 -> -0.026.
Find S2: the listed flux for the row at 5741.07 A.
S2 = 2.816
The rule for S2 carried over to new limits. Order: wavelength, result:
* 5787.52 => 2.784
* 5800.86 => 2.661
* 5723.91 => 2.741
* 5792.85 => 2.637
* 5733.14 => 2.834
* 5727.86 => 2.846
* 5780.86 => 2.54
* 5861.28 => 2.838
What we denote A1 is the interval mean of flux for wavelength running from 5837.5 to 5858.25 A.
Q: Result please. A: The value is 2.95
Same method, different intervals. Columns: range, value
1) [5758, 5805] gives 2.63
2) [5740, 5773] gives 2.73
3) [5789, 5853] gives 2.77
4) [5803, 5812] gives 2.64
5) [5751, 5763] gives 2.82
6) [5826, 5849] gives 2.95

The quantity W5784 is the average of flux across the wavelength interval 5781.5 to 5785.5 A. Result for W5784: 2.65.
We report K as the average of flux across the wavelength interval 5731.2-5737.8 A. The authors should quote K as 2.85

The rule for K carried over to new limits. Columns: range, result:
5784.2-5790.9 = 2.76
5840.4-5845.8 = 3.12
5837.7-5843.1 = 3.01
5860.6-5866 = 2.94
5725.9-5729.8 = 2.84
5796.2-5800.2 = 2.52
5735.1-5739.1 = 2.85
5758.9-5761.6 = 2.81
